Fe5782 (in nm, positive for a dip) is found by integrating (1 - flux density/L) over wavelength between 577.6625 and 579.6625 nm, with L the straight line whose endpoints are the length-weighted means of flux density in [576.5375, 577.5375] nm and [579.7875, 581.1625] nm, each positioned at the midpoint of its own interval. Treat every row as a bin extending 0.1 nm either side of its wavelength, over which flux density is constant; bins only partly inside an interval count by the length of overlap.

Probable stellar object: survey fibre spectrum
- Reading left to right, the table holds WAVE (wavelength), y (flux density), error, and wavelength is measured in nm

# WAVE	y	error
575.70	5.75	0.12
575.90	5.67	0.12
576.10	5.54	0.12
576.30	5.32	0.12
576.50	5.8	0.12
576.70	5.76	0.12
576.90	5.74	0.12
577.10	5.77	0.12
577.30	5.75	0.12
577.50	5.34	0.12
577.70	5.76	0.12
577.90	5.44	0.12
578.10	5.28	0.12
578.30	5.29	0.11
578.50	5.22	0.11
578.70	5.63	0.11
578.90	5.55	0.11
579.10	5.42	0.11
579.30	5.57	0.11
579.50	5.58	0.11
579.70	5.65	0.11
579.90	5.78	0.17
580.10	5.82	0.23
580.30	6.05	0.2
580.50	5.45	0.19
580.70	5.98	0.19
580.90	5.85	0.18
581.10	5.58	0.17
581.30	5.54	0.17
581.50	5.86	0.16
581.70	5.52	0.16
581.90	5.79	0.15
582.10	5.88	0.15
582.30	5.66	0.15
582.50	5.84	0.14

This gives 0.10 nm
